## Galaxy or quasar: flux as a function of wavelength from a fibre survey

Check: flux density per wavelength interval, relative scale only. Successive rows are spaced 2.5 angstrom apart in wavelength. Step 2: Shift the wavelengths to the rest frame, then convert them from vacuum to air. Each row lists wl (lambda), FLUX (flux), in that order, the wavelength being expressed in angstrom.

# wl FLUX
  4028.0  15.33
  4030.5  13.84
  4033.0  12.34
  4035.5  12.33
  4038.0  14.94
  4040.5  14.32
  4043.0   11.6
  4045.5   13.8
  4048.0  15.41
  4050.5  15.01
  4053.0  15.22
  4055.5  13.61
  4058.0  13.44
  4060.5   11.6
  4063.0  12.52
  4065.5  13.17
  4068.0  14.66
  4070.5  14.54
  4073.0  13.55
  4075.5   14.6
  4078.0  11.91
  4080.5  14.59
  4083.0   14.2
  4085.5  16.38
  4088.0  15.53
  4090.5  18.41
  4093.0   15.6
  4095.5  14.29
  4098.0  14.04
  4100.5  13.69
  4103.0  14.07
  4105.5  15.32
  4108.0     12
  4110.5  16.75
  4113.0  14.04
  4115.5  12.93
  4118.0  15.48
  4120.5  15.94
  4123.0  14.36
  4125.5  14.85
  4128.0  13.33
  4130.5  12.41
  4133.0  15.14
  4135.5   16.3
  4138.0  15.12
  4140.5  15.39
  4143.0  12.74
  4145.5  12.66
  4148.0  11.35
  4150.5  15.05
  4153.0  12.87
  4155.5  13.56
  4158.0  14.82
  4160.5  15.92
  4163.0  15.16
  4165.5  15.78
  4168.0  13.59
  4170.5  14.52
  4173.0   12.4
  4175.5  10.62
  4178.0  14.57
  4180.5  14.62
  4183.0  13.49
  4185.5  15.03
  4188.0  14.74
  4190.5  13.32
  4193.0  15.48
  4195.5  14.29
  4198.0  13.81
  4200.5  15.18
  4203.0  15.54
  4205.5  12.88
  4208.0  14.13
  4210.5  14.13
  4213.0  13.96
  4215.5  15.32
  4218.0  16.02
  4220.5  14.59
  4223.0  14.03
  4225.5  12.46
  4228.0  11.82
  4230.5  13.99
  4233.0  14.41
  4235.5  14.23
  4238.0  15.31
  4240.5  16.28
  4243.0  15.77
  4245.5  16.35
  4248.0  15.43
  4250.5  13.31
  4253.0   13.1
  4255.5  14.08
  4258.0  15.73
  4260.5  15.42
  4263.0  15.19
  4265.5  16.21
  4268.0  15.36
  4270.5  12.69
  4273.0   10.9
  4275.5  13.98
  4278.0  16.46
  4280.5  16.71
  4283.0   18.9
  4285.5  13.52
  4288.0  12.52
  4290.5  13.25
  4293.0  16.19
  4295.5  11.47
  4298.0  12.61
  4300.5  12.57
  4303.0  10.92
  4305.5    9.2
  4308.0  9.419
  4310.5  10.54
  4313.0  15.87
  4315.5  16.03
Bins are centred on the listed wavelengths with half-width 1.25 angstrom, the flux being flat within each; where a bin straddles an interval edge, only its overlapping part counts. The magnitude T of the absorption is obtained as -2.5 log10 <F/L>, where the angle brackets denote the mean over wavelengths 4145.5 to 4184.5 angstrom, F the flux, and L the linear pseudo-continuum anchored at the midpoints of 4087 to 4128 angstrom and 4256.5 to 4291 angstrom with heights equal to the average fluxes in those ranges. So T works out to 0.07 mag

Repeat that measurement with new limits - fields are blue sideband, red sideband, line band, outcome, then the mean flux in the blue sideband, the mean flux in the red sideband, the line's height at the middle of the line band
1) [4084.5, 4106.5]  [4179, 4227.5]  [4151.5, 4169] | 0.01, 15.2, 14.3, 14.7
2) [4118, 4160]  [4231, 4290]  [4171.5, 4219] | 0.02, 14.2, 14.8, 14.5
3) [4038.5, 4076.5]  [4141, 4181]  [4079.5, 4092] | -0.15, 13.8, 13.8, 13.8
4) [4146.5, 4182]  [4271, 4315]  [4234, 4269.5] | -0.12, 13.9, 13.3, 13.5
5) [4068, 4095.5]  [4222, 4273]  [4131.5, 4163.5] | 0.03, 14.9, 14.5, 14.7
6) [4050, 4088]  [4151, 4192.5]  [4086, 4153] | -0.03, 14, 14.1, 14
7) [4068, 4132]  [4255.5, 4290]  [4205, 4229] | 0.06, 14.5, 14.8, 14.7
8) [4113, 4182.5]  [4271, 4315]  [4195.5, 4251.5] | -0.06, 14.1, 13.3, 13.7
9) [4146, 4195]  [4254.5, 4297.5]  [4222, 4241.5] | 0.02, 14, 14.6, 14.4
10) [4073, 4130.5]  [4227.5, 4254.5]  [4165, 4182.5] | 0.07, 14.6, 14.6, 14.6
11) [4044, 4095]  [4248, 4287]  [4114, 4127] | -0.01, 14.4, 14.8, 14.5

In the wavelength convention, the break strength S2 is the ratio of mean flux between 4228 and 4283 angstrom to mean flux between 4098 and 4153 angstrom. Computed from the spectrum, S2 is 1.04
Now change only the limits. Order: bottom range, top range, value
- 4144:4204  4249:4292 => 1.03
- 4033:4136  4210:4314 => 0.99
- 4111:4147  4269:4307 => 0.94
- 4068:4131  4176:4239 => 0.98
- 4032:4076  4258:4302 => 1.05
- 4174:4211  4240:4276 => 1.04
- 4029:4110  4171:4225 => 1.00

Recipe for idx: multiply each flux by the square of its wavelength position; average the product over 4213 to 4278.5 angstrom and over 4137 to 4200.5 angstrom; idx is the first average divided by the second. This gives 1.1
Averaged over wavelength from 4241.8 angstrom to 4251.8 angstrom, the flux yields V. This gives 15.2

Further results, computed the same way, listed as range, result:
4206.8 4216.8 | 14.4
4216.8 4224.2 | 14.9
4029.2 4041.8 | 13.6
